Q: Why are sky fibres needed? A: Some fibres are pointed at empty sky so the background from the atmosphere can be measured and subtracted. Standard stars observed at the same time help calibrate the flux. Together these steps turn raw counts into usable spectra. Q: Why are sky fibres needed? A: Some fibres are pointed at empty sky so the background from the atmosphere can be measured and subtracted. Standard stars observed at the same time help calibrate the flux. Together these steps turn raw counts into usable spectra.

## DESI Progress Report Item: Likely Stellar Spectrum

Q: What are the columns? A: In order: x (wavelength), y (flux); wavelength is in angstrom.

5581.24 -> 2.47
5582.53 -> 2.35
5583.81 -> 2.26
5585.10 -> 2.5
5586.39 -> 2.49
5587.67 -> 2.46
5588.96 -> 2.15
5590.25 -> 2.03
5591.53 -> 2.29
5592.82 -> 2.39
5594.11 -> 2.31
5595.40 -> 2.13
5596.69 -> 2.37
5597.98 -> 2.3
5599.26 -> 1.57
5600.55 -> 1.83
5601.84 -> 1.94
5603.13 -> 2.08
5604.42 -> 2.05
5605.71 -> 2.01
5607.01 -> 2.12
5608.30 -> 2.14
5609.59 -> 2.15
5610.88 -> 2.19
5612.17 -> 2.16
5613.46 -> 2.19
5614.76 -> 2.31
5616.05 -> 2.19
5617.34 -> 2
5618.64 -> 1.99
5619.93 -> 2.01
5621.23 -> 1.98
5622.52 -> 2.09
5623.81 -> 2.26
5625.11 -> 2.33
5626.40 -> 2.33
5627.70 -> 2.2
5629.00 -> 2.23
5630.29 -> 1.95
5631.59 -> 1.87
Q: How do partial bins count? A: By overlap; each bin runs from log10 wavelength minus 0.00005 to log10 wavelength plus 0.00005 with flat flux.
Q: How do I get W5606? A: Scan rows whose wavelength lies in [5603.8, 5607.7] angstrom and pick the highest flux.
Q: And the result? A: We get 2.12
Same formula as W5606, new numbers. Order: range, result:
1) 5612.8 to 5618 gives 2.31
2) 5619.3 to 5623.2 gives 2.09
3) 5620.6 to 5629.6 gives 2.33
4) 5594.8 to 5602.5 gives 2.37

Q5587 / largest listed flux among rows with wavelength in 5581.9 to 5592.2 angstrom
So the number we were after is 2.5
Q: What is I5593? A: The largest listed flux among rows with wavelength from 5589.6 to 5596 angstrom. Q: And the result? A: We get 2.39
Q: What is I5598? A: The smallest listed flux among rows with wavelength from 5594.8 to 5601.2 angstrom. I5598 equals 1.57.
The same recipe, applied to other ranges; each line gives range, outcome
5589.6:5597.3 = 2.03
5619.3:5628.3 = 1.98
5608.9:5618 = 2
